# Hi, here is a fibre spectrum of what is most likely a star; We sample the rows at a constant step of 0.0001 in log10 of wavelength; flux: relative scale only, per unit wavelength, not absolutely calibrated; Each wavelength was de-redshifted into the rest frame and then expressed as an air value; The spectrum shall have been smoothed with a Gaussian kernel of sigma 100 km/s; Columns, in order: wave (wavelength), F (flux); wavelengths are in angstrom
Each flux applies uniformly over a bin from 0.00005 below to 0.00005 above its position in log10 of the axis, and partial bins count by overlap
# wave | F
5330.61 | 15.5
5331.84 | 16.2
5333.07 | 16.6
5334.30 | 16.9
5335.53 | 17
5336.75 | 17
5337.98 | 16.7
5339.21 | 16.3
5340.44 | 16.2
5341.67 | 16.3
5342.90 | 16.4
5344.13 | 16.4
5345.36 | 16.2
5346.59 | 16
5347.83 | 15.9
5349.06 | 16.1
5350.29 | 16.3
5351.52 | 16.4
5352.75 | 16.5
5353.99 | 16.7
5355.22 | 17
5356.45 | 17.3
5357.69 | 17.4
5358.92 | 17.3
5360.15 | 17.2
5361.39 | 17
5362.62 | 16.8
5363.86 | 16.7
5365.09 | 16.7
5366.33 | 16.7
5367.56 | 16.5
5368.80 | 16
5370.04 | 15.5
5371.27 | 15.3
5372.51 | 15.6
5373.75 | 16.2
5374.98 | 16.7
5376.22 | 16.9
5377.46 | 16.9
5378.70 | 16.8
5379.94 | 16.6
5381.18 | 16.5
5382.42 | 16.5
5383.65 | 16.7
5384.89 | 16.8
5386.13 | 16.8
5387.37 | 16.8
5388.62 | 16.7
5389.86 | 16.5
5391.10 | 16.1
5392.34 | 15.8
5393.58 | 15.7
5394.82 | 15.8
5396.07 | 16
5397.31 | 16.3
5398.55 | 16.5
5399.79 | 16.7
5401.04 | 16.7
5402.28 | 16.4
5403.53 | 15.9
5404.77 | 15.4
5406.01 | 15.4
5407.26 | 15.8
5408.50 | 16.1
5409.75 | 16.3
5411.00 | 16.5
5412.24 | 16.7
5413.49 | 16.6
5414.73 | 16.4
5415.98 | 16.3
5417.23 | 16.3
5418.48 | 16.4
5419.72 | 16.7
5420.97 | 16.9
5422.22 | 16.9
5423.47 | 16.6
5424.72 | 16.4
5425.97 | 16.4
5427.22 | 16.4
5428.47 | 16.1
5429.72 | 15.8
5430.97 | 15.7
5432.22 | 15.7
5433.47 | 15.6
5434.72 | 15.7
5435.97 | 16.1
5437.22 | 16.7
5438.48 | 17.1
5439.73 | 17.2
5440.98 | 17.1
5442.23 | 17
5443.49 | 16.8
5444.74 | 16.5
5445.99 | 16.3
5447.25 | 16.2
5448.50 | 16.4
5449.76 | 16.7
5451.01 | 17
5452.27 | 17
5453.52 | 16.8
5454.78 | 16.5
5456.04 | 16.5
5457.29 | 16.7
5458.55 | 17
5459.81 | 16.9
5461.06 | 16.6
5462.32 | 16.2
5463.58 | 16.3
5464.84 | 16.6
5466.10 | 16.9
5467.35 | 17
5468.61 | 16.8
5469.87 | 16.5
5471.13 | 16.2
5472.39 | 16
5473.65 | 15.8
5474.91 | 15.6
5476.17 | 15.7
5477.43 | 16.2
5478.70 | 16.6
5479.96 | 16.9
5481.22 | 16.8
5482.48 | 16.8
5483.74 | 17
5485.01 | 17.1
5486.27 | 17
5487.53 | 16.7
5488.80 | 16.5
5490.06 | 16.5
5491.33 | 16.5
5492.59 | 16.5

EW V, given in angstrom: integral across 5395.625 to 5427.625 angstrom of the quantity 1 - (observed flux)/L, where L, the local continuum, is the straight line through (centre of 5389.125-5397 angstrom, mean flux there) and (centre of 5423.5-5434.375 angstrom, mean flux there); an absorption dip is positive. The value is -0.6 angstrom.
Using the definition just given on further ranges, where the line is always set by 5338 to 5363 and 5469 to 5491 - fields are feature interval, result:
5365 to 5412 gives 0.7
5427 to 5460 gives 0.0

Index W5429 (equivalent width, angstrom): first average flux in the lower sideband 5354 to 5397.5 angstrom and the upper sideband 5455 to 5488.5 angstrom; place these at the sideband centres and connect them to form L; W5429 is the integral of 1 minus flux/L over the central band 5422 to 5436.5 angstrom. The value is 0.4 angstrom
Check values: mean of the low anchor 16.5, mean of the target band 16.1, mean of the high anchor 16.6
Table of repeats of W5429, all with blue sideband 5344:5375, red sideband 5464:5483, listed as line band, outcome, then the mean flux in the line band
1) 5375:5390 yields -0.23 angstrom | 16.7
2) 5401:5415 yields 0.25 angstrom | 16.2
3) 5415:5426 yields -0.07 angstrom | 16.5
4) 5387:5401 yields 0.16 angstrom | 16.3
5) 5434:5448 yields -0.14 angstrom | 16.6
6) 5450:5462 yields -0.24 angstrom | 16.8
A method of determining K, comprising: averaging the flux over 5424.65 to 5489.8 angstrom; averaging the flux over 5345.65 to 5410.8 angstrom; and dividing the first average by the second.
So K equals 1.0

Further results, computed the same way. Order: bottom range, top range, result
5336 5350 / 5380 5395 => 1.01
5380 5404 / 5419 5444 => 1.00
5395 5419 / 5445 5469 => 1.03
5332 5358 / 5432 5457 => 1.00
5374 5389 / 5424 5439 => 0.97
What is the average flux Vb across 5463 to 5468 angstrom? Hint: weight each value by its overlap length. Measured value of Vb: 16.7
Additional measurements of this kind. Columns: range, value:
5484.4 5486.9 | 17.1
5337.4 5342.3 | 16.4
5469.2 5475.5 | 16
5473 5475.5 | 15.7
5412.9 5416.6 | 16.4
